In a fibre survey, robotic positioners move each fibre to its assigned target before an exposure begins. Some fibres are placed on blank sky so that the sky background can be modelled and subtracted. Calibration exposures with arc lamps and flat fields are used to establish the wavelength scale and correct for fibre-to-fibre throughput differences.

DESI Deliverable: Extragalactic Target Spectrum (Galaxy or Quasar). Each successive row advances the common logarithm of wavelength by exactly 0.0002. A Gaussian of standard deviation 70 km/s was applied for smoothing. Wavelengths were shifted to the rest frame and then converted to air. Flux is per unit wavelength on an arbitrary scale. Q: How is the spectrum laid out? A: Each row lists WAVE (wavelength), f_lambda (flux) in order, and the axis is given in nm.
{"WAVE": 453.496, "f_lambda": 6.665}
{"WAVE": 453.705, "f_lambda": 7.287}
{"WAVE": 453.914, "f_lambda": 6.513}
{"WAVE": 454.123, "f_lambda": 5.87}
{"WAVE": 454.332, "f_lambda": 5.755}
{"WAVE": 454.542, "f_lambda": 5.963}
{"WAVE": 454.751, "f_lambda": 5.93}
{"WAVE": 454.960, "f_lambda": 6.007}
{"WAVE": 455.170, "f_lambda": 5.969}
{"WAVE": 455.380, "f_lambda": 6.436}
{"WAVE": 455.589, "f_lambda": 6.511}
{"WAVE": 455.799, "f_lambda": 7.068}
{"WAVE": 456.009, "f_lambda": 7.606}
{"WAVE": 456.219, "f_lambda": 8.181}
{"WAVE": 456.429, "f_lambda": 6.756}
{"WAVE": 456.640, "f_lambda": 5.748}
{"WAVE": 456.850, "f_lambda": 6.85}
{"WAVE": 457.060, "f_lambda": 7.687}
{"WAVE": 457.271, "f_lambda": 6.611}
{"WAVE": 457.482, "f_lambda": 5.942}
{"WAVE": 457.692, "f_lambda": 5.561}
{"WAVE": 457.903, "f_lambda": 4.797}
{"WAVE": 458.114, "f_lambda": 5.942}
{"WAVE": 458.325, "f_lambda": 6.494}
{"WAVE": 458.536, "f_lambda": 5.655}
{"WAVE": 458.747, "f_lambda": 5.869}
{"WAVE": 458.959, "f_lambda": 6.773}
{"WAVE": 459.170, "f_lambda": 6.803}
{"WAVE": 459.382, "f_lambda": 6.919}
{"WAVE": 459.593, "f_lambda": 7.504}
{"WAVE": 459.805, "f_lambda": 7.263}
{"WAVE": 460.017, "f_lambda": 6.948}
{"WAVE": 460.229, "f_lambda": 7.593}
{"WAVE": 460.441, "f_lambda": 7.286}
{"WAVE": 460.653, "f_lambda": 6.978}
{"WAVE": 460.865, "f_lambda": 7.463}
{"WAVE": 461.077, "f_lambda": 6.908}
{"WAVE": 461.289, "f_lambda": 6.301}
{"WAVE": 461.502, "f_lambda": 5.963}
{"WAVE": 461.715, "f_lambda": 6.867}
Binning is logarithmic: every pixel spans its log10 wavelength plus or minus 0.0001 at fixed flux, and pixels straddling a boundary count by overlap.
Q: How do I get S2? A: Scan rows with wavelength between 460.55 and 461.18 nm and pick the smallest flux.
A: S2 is 6.908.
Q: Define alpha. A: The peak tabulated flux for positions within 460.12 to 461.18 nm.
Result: 7.593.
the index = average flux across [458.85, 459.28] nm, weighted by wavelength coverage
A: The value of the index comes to 6.77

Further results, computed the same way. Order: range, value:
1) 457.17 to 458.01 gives 5.72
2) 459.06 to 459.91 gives 7.12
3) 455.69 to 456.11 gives 7.32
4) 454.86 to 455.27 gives 5.98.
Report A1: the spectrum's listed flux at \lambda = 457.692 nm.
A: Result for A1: 5.561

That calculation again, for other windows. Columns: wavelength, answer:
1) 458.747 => 5.869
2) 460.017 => 6.948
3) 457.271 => 6.611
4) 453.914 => 6.513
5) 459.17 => 6.803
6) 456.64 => 5.748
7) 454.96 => 6.007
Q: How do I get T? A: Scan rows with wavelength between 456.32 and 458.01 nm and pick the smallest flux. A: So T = 4.797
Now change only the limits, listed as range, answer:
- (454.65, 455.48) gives 5.93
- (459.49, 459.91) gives 7.263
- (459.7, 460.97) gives 6.948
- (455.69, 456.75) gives 5.748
